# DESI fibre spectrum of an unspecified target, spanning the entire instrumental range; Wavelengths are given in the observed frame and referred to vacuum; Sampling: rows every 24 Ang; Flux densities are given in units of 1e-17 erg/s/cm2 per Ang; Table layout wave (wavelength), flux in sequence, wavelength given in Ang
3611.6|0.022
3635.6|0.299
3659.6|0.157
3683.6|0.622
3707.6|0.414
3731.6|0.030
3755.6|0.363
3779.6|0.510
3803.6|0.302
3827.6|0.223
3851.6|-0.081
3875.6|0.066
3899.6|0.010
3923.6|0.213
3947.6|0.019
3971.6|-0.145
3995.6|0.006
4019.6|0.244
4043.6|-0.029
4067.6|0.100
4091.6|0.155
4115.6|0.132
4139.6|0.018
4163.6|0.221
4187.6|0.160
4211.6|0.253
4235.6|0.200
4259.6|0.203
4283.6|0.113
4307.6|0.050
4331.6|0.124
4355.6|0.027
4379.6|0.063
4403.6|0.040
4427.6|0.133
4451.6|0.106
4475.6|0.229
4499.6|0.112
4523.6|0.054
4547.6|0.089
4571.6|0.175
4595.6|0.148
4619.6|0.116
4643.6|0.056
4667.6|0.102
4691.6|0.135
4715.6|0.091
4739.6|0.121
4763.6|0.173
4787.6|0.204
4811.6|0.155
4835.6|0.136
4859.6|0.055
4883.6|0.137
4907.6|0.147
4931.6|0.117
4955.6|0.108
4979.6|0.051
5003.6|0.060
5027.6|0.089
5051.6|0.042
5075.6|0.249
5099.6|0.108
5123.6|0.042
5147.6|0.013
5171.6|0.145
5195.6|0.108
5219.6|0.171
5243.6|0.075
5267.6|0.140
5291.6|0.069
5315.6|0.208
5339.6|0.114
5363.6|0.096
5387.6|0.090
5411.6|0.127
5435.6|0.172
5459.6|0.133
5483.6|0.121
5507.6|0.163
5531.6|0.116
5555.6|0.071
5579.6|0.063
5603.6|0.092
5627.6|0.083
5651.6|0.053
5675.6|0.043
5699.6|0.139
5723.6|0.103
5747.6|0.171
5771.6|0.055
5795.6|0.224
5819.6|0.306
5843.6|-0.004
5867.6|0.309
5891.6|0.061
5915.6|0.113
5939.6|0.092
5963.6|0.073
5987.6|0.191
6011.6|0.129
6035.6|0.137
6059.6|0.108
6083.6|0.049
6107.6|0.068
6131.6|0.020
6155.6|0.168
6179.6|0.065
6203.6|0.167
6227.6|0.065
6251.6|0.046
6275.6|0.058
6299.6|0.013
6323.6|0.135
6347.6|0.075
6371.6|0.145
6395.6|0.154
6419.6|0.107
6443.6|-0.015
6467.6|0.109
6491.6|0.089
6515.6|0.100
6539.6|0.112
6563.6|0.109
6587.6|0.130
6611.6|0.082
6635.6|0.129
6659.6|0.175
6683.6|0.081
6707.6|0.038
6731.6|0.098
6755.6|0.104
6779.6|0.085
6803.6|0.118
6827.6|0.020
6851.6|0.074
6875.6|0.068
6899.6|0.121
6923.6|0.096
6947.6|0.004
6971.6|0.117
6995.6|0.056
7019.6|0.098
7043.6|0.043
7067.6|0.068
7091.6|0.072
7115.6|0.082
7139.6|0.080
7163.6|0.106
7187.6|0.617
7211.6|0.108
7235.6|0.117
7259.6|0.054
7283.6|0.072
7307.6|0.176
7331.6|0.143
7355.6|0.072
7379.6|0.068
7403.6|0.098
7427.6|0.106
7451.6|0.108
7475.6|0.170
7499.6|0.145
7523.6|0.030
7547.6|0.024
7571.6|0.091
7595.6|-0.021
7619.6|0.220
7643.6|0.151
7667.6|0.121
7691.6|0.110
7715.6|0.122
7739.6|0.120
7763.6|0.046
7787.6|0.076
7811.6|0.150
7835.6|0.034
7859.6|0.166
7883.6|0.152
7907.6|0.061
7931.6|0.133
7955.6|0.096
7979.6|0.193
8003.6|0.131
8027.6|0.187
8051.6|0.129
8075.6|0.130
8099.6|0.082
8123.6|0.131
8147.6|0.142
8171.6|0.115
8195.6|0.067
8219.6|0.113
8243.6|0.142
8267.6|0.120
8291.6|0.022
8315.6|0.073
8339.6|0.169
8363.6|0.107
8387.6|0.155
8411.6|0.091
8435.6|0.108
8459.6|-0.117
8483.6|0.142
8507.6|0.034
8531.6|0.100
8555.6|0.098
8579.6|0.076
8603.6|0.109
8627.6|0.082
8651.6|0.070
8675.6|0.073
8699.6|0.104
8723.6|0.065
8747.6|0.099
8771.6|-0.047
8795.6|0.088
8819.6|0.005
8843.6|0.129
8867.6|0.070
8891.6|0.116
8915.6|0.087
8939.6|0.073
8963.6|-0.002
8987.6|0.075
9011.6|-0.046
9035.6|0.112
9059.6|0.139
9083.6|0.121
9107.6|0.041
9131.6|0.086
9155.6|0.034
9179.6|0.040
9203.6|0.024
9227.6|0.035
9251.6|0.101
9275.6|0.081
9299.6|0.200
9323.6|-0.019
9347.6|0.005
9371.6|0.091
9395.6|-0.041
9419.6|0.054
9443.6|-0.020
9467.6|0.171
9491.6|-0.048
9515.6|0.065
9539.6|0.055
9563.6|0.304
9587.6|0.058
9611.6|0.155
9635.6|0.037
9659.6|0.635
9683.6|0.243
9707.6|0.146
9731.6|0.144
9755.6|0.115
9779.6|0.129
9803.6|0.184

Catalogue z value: 0.93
